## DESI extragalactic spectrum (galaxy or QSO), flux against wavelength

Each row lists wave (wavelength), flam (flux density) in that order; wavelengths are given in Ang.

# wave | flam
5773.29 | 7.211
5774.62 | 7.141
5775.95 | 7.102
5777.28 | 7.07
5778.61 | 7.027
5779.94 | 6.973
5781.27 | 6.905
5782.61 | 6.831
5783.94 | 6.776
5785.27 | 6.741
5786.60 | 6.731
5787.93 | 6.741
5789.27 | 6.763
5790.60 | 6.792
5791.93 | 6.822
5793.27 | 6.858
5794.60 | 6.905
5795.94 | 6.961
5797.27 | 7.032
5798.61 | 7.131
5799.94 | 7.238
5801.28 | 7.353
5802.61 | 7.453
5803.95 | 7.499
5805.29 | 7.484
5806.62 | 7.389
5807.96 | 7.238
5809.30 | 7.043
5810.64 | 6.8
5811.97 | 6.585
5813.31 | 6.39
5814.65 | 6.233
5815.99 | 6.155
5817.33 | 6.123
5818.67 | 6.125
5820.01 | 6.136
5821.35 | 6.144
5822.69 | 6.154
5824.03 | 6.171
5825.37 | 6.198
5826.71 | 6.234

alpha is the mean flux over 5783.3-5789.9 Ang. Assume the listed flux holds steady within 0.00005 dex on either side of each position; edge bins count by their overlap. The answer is 6.75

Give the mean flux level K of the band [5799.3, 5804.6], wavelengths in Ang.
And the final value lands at 7.38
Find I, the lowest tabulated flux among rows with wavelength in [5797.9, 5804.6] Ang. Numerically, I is 7.131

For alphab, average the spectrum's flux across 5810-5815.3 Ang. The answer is 6.51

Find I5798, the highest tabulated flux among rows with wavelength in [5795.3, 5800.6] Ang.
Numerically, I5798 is 7.238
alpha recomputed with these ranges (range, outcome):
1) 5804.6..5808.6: 7.37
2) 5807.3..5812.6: 6.92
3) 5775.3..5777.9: 7.09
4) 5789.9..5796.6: 6.87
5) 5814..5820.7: 6.15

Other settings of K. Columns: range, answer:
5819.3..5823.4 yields 6.15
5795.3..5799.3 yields 7.05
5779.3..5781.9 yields 6.94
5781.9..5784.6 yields 6.79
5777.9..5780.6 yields 7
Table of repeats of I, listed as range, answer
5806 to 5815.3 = 6.233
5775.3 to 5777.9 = 7.07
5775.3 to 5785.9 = 6.741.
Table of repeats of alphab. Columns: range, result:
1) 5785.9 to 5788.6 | 6.74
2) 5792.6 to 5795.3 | 6.87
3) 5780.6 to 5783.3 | 6.85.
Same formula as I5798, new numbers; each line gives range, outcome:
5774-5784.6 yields 7.141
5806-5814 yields 7.389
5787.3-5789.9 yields 6.763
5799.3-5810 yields 7.499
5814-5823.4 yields 6.233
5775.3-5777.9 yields 7.102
